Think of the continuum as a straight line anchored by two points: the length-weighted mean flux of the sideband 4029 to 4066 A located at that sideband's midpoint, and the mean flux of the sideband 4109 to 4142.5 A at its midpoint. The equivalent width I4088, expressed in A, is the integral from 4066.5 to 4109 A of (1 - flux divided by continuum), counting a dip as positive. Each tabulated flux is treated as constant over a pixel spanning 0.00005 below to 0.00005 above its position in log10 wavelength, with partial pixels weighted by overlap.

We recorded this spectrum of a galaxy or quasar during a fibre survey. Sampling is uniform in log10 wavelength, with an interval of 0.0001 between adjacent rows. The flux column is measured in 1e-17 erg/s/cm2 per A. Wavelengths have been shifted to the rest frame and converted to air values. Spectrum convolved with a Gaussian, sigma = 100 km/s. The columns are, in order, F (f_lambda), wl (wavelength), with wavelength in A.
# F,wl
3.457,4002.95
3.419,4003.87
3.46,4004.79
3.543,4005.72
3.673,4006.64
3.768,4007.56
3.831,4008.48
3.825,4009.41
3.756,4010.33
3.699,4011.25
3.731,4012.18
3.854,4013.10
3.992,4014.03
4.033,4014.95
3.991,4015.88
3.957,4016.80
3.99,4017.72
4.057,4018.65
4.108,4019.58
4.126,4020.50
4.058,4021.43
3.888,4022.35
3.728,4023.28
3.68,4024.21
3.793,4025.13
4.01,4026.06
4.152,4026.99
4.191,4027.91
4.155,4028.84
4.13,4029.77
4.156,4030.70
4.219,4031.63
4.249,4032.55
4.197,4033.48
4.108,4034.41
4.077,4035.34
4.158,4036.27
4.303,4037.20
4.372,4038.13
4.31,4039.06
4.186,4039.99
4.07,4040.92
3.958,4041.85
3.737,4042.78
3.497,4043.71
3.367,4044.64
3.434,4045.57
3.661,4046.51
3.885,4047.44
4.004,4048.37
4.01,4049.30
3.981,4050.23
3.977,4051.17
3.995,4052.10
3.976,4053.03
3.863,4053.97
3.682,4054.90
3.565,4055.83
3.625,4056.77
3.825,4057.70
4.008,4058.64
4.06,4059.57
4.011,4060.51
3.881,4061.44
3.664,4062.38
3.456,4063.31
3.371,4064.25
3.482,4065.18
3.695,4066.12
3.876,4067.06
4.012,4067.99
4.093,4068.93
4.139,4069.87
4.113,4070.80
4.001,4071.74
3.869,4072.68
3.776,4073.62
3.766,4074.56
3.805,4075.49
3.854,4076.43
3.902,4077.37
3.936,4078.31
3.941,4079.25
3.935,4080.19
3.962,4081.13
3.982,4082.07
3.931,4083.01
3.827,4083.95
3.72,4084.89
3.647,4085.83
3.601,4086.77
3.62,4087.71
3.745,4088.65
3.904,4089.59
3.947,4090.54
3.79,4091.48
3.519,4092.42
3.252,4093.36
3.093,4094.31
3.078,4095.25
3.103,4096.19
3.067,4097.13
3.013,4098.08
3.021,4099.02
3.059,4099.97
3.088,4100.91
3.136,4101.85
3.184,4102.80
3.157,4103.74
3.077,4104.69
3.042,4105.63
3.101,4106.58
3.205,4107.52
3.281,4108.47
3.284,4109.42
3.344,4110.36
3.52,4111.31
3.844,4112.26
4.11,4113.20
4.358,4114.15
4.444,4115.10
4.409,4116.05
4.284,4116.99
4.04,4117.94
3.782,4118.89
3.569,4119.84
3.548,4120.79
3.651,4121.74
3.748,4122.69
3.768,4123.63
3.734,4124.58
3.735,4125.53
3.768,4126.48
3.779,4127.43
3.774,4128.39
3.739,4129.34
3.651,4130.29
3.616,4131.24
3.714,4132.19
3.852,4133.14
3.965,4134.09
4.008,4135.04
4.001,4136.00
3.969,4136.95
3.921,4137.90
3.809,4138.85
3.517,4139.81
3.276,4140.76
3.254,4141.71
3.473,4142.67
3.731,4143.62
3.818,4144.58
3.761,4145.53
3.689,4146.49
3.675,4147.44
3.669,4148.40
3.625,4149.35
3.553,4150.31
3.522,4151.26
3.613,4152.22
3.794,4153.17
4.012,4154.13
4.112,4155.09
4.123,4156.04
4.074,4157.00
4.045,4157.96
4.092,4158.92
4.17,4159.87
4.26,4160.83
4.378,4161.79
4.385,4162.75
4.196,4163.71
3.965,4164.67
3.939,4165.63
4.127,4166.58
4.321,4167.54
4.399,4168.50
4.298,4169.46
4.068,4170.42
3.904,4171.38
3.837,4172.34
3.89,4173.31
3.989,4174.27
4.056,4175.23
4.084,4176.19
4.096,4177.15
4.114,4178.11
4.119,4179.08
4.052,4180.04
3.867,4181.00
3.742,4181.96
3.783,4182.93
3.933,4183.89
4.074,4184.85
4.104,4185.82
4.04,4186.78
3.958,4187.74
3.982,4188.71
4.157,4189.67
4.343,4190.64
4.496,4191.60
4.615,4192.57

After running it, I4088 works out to 3.0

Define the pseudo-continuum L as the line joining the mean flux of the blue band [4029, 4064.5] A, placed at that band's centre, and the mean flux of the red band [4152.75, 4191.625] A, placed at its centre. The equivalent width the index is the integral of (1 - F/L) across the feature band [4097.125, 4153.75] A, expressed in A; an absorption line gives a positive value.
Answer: 5.59 A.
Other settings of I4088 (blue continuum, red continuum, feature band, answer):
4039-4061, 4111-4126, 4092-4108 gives 3.2 A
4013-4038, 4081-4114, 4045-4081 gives -1.1 A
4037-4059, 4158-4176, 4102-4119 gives 1.6 A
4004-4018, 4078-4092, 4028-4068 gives -1.1 A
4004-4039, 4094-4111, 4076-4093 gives -2.5 A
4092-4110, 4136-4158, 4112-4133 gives -2.8 A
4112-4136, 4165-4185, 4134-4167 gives 0.7 A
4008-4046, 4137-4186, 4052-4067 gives 0.8 A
